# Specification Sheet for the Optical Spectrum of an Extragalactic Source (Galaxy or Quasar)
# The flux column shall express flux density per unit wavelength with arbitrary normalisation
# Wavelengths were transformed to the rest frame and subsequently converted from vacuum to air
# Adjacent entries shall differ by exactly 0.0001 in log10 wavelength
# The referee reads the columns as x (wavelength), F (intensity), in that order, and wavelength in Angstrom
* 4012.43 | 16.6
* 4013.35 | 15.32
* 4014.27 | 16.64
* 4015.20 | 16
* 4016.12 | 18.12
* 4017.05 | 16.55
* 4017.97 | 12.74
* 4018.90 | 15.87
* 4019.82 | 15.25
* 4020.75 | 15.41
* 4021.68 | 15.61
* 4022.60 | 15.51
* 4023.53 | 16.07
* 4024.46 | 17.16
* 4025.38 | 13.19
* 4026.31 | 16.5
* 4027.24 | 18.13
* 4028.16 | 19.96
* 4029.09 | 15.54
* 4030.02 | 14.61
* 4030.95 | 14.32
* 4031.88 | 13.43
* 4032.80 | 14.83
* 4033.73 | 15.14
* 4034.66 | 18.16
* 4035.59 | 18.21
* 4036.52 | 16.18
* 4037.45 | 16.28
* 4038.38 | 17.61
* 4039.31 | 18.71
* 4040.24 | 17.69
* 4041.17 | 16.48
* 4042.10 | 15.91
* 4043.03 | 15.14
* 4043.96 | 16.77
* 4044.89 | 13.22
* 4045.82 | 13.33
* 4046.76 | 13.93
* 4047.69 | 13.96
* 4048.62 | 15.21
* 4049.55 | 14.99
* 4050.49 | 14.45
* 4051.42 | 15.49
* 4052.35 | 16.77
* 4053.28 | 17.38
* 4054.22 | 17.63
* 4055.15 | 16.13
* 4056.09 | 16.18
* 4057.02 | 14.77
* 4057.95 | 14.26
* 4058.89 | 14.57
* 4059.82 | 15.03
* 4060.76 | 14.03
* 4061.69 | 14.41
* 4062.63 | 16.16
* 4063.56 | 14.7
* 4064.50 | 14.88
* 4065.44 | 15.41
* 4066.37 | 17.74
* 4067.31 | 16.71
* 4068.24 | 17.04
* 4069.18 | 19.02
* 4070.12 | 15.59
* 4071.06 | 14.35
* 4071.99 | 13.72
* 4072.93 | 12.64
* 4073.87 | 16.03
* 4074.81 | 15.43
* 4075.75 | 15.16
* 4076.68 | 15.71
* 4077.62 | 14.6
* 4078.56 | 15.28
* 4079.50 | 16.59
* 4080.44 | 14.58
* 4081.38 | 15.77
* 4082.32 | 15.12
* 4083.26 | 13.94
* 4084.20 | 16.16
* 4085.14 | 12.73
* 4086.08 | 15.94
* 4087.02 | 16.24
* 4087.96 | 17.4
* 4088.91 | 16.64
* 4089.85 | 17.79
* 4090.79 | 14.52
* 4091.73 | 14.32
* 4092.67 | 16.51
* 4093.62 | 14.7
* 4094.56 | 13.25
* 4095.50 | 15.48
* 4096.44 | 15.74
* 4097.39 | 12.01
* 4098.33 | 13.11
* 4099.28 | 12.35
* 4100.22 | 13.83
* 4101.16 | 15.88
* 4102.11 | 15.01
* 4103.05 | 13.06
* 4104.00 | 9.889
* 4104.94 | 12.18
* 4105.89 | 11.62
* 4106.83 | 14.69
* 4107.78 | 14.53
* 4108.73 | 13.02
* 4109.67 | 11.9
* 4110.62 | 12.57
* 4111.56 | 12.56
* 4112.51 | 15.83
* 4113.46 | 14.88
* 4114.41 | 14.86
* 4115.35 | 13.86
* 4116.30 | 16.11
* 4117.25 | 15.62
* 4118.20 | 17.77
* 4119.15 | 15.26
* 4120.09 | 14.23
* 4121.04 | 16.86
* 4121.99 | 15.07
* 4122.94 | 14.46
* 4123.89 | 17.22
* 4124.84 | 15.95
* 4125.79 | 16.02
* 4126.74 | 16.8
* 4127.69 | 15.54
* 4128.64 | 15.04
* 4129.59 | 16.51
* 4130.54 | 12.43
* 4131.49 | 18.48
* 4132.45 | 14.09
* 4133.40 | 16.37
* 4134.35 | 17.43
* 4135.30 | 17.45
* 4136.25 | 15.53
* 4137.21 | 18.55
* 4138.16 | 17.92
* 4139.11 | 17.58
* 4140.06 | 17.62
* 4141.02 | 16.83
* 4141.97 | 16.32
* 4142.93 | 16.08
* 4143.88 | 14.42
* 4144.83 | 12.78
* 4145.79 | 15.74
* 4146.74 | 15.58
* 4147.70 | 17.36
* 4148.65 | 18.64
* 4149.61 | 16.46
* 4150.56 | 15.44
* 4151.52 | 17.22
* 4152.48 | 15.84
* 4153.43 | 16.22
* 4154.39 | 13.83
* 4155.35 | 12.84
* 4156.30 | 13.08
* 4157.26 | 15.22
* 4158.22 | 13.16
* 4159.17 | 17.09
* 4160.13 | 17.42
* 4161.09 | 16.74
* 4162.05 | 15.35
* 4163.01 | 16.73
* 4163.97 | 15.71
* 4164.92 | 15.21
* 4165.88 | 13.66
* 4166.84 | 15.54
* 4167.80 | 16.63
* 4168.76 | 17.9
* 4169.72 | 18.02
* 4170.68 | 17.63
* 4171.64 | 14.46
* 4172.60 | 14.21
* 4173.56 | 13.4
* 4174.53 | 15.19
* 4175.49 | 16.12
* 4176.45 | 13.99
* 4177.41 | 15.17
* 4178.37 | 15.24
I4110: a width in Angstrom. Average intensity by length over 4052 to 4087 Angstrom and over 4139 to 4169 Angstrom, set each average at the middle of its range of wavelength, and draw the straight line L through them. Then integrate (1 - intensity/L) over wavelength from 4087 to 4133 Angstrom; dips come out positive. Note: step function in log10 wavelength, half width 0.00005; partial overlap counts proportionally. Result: 2.5 Angstrom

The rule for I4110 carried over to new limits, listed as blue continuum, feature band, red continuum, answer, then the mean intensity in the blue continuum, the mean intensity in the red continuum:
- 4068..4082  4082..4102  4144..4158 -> 0.6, 15.4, 15.4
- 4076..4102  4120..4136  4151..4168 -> -0.7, 15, 15.4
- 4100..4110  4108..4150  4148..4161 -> -3.8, 13.2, 15.6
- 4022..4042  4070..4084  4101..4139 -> 0.7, 16.4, 15.1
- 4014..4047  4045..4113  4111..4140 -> 4.6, 16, 15.9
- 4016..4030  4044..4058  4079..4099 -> 0.3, 16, 15.1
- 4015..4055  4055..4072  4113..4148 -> 0.4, 15.9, 16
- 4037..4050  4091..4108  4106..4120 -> 1.1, 15.7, 14.5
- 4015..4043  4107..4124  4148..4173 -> 1.2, 16.2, 15.8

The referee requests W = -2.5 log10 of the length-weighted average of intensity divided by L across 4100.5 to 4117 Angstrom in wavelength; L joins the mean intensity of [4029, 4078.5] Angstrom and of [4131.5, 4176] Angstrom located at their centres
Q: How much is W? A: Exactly 0.15 mag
